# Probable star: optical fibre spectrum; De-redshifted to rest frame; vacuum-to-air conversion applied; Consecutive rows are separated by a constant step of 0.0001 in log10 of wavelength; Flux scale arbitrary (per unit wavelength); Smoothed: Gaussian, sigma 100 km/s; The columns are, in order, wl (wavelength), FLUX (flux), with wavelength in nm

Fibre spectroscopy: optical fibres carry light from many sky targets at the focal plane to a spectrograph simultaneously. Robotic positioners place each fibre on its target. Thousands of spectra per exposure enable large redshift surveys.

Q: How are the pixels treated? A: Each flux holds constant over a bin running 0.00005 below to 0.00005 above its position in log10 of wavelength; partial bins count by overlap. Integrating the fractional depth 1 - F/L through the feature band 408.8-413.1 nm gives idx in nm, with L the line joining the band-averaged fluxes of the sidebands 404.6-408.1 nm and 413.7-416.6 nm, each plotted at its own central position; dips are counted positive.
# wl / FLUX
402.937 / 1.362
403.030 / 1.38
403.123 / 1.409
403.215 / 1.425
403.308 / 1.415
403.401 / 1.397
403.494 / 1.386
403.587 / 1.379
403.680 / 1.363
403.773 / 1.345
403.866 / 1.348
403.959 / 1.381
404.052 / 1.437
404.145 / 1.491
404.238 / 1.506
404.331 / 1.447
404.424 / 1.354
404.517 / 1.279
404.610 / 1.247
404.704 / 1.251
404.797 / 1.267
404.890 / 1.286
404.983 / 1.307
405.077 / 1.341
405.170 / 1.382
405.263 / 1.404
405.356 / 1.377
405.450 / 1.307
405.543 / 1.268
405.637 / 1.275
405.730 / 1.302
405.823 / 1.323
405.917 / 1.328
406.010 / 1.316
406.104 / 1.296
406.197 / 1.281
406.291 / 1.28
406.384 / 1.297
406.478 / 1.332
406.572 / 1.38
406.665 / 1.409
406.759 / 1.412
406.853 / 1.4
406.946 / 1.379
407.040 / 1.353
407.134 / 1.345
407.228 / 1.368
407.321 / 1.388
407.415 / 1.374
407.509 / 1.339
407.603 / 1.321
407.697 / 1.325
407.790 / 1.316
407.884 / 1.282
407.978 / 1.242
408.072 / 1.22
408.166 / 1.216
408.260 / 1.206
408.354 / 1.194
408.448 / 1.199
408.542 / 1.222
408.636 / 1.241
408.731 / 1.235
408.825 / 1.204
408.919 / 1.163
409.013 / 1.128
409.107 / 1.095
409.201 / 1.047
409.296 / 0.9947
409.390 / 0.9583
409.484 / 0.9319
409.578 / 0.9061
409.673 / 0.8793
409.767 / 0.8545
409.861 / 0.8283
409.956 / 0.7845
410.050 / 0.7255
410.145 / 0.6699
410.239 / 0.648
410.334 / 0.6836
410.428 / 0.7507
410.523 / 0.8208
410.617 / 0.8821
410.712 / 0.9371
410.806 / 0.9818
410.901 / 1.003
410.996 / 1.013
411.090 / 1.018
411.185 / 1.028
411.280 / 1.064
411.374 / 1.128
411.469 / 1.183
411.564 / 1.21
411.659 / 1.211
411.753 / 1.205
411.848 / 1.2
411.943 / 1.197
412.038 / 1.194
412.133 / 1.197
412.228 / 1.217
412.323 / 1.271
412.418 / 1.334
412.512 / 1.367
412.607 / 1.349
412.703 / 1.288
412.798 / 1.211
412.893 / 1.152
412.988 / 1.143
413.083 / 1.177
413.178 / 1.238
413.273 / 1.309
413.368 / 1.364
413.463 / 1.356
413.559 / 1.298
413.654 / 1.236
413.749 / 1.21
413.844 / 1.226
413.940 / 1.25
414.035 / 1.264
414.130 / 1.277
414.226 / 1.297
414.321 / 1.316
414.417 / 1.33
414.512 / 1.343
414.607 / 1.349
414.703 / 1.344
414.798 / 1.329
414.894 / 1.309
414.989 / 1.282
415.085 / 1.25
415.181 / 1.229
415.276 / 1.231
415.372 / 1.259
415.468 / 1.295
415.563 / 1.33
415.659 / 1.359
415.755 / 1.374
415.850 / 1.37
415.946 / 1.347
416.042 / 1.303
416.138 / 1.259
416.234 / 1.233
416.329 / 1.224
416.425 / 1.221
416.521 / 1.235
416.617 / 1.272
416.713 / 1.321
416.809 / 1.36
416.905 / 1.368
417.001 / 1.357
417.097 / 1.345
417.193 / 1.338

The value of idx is 0.850 nm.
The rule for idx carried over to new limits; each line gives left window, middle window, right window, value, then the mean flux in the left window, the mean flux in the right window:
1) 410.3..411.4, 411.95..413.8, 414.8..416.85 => -0.30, 0.943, 1.29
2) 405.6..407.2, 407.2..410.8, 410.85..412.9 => 0.58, 1.34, 1.18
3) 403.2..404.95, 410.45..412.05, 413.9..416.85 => 0.31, 1.37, 1.3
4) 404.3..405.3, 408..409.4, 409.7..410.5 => -0.41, 1.32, 0.749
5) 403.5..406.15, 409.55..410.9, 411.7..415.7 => 0.50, 1.34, 1.27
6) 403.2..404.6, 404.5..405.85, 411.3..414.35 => 0.06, 1.39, 1.24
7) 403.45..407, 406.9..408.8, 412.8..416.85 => 0.06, 1.35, 1.28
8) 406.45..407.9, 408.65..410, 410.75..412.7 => 0.28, 1.36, 1.17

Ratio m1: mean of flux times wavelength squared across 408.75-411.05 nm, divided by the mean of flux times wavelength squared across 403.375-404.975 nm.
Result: 0.7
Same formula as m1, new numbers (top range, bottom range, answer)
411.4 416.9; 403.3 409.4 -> 1.01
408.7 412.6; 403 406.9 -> 0.78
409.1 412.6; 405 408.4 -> 0.78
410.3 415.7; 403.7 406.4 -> 0.93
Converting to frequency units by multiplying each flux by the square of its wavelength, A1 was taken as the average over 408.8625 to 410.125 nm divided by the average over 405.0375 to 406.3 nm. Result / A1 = 0.73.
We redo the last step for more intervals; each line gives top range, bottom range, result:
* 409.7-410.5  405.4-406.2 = 0.59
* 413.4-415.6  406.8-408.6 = 1.02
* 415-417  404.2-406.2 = 1.03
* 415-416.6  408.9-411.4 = 1.43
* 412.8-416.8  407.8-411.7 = 1.28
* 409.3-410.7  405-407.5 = 0.62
